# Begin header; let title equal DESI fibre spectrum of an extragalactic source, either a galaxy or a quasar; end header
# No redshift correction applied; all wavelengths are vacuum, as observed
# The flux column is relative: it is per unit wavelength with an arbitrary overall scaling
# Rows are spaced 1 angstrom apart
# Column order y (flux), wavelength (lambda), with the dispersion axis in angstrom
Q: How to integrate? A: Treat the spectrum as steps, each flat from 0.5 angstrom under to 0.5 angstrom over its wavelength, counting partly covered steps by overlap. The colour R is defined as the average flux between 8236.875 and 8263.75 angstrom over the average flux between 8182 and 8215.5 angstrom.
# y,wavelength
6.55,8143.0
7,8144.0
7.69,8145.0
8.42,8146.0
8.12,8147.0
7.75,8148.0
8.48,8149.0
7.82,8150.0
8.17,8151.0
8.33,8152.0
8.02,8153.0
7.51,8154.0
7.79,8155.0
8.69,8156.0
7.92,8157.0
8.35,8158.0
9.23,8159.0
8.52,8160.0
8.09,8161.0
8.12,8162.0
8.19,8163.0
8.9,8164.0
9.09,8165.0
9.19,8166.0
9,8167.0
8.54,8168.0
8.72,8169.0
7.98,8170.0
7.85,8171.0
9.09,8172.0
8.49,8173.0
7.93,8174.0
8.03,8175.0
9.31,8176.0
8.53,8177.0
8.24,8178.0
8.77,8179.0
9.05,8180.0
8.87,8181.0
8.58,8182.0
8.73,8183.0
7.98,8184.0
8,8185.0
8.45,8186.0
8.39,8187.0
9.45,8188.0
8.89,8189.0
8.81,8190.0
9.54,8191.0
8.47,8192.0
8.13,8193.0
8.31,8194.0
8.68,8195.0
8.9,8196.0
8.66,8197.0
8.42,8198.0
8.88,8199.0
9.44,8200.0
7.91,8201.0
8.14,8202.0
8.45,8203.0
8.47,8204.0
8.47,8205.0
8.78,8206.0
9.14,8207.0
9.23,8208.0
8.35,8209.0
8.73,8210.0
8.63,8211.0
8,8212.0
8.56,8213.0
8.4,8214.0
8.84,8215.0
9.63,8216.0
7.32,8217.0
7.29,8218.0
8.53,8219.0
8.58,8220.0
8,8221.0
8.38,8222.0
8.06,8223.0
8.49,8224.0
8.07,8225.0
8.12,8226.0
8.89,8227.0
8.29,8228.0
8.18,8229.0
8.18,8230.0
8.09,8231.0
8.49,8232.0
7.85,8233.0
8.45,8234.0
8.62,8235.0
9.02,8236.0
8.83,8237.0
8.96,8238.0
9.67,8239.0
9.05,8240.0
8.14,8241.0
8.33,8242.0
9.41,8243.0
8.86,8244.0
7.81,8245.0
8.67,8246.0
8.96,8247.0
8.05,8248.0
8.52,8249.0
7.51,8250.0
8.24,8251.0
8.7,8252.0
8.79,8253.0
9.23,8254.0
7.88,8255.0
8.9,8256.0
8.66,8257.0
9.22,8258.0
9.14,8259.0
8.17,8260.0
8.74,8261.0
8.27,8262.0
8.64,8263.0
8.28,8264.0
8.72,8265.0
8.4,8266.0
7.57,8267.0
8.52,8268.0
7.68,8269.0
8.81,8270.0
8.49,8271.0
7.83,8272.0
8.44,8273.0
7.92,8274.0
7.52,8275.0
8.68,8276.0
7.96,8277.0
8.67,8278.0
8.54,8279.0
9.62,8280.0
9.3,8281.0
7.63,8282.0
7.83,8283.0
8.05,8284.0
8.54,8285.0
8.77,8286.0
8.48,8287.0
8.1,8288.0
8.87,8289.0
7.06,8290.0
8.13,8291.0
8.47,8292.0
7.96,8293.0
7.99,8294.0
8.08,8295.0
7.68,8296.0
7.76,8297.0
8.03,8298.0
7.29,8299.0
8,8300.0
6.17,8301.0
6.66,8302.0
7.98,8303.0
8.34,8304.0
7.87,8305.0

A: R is 1.00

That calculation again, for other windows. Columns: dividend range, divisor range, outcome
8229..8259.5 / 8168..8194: 1.00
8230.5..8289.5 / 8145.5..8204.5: 1.00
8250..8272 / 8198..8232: 1.01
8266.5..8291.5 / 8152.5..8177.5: 0.98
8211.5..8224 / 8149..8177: 0.99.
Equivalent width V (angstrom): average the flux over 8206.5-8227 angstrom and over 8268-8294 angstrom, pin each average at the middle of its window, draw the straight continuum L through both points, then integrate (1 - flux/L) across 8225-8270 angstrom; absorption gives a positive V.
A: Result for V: -0.8 angstrom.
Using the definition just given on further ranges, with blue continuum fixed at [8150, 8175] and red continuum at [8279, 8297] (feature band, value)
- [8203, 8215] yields -0.4 angstrom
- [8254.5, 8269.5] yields -0.3 angstrom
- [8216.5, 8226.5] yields 0.3 angstrom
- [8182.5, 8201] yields -0.7 angstrom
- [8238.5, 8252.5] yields -0.4 angstrom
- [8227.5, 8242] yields -0.4 angstrom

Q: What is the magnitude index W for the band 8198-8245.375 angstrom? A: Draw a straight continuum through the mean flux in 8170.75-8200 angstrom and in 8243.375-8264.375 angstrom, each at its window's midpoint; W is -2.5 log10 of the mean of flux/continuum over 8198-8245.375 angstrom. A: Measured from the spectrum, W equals 0.009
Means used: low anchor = 8.62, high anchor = 8.54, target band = 8.51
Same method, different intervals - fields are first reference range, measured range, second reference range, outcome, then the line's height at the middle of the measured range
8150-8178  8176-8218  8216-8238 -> -0.03 mag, 8.36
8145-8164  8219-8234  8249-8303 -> -0.01 mag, 8.22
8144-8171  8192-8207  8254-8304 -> -0.04 mag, 8.27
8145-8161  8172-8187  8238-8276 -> -0.03 mag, 8.26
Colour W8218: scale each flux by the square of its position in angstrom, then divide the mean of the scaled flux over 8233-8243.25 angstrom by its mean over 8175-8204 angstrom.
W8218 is 1.03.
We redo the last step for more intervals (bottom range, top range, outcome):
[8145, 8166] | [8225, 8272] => 1.05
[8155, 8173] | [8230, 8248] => 1.03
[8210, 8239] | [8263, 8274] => 0.99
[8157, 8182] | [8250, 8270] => 1.01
